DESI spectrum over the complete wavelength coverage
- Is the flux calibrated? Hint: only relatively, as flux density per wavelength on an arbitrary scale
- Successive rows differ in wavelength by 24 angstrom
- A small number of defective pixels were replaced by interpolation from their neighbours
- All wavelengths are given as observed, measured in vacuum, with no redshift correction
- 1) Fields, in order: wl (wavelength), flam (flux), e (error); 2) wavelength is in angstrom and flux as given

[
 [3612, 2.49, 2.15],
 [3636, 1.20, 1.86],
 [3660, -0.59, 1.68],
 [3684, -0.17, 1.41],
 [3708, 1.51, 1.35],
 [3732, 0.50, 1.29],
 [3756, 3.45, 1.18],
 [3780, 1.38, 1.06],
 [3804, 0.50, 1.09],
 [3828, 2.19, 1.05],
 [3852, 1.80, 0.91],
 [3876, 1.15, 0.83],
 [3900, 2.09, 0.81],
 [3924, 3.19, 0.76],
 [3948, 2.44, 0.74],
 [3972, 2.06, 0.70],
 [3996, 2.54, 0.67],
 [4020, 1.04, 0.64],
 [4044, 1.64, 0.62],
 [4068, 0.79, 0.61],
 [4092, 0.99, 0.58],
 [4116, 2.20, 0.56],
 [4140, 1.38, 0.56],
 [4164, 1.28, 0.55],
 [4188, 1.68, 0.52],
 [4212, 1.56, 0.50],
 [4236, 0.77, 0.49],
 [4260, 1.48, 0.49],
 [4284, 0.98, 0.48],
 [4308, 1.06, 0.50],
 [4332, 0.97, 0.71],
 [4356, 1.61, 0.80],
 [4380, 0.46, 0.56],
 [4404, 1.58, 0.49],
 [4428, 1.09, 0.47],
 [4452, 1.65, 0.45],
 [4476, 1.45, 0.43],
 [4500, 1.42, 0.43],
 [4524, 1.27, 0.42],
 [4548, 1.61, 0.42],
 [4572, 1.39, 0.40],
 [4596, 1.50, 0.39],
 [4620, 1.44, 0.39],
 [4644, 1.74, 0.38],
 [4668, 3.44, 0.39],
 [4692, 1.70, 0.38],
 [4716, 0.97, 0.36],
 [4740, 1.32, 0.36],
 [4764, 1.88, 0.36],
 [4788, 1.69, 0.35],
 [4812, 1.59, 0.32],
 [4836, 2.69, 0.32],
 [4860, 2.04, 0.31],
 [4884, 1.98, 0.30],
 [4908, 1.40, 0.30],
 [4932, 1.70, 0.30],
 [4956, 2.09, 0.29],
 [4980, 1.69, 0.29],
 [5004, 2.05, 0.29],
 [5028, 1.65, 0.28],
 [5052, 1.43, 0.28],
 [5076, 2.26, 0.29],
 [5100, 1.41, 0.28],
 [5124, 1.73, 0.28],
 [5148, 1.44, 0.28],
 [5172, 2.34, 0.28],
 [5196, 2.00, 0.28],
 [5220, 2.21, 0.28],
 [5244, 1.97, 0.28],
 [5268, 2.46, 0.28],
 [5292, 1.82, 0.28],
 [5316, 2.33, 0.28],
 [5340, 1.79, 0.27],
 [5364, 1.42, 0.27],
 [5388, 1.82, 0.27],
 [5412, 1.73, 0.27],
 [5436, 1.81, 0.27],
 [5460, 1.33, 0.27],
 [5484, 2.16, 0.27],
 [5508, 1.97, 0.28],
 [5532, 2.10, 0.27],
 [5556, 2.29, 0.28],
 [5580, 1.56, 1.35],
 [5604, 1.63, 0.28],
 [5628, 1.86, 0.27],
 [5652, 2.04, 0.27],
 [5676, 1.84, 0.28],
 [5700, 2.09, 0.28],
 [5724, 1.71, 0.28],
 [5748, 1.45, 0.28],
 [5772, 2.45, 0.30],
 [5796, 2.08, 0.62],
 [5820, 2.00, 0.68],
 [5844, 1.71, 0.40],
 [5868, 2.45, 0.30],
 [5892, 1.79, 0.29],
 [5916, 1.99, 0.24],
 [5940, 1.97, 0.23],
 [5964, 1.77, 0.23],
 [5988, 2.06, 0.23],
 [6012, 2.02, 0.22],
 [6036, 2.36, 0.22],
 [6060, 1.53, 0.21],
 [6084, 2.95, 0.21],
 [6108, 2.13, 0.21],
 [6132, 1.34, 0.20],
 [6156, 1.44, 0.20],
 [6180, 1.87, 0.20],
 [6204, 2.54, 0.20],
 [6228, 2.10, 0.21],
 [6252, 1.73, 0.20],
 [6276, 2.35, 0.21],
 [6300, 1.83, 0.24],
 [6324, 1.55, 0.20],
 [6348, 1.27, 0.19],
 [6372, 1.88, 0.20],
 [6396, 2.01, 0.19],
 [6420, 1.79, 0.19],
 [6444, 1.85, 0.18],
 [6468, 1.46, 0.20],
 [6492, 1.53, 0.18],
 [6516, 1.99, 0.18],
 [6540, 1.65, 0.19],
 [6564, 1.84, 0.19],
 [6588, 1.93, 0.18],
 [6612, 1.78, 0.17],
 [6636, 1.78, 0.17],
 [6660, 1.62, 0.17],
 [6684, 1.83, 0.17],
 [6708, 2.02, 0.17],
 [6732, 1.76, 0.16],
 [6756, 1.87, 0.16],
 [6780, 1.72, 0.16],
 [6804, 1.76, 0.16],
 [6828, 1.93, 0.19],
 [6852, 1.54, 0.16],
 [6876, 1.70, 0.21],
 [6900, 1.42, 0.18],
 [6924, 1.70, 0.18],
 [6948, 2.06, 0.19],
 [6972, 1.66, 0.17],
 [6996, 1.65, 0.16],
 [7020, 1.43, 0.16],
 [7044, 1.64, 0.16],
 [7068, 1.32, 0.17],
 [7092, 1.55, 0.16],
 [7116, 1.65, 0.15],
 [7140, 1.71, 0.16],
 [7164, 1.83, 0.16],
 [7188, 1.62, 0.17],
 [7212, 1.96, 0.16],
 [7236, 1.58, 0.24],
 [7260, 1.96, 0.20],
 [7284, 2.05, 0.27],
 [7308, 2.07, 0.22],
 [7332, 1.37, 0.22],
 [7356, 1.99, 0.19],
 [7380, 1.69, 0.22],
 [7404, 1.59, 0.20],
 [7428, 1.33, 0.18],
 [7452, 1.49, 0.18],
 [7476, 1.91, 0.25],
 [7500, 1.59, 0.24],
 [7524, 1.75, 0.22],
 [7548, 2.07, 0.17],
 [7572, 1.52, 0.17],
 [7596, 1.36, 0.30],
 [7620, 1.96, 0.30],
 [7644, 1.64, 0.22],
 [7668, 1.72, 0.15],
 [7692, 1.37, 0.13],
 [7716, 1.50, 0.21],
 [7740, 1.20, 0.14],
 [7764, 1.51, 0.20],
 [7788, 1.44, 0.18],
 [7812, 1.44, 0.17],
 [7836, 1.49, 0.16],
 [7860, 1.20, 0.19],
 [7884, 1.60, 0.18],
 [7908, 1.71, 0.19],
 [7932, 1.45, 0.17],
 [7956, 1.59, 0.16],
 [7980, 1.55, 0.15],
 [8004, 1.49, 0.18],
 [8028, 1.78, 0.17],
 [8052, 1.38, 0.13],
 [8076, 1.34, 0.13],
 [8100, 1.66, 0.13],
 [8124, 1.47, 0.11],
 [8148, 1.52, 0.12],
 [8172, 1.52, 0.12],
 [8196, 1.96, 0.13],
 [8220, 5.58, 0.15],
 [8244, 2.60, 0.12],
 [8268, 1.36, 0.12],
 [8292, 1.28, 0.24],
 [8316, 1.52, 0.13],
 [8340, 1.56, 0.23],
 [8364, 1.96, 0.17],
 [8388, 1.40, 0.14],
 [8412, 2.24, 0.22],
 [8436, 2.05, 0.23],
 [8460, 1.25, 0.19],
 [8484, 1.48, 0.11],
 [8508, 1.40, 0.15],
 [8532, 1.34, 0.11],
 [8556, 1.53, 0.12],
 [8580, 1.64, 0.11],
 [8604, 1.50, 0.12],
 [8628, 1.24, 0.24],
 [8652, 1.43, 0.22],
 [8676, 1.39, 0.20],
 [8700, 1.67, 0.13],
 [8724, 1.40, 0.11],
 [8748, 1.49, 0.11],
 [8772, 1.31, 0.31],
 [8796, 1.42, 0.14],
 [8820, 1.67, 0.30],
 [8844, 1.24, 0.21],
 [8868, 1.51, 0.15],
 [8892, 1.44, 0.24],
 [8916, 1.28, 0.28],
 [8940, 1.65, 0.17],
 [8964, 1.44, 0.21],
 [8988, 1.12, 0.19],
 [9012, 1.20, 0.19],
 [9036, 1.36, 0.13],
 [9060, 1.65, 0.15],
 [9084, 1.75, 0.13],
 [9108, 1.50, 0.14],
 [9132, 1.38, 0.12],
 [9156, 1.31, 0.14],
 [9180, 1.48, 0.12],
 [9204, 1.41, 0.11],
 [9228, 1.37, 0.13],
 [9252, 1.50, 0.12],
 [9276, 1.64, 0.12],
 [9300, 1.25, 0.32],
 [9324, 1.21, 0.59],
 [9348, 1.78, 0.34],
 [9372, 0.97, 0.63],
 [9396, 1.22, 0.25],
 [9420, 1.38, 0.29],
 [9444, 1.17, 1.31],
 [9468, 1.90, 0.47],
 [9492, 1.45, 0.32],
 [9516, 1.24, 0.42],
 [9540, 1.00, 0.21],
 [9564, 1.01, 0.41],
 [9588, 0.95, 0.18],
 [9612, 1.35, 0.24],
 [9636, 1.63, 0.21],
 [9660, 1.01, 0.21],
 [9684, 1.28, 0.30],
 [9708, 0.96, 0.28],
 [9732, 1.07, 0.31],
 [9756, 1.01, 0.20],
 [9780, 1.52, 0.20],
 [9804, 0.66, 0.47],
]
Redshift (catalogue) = 0.25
